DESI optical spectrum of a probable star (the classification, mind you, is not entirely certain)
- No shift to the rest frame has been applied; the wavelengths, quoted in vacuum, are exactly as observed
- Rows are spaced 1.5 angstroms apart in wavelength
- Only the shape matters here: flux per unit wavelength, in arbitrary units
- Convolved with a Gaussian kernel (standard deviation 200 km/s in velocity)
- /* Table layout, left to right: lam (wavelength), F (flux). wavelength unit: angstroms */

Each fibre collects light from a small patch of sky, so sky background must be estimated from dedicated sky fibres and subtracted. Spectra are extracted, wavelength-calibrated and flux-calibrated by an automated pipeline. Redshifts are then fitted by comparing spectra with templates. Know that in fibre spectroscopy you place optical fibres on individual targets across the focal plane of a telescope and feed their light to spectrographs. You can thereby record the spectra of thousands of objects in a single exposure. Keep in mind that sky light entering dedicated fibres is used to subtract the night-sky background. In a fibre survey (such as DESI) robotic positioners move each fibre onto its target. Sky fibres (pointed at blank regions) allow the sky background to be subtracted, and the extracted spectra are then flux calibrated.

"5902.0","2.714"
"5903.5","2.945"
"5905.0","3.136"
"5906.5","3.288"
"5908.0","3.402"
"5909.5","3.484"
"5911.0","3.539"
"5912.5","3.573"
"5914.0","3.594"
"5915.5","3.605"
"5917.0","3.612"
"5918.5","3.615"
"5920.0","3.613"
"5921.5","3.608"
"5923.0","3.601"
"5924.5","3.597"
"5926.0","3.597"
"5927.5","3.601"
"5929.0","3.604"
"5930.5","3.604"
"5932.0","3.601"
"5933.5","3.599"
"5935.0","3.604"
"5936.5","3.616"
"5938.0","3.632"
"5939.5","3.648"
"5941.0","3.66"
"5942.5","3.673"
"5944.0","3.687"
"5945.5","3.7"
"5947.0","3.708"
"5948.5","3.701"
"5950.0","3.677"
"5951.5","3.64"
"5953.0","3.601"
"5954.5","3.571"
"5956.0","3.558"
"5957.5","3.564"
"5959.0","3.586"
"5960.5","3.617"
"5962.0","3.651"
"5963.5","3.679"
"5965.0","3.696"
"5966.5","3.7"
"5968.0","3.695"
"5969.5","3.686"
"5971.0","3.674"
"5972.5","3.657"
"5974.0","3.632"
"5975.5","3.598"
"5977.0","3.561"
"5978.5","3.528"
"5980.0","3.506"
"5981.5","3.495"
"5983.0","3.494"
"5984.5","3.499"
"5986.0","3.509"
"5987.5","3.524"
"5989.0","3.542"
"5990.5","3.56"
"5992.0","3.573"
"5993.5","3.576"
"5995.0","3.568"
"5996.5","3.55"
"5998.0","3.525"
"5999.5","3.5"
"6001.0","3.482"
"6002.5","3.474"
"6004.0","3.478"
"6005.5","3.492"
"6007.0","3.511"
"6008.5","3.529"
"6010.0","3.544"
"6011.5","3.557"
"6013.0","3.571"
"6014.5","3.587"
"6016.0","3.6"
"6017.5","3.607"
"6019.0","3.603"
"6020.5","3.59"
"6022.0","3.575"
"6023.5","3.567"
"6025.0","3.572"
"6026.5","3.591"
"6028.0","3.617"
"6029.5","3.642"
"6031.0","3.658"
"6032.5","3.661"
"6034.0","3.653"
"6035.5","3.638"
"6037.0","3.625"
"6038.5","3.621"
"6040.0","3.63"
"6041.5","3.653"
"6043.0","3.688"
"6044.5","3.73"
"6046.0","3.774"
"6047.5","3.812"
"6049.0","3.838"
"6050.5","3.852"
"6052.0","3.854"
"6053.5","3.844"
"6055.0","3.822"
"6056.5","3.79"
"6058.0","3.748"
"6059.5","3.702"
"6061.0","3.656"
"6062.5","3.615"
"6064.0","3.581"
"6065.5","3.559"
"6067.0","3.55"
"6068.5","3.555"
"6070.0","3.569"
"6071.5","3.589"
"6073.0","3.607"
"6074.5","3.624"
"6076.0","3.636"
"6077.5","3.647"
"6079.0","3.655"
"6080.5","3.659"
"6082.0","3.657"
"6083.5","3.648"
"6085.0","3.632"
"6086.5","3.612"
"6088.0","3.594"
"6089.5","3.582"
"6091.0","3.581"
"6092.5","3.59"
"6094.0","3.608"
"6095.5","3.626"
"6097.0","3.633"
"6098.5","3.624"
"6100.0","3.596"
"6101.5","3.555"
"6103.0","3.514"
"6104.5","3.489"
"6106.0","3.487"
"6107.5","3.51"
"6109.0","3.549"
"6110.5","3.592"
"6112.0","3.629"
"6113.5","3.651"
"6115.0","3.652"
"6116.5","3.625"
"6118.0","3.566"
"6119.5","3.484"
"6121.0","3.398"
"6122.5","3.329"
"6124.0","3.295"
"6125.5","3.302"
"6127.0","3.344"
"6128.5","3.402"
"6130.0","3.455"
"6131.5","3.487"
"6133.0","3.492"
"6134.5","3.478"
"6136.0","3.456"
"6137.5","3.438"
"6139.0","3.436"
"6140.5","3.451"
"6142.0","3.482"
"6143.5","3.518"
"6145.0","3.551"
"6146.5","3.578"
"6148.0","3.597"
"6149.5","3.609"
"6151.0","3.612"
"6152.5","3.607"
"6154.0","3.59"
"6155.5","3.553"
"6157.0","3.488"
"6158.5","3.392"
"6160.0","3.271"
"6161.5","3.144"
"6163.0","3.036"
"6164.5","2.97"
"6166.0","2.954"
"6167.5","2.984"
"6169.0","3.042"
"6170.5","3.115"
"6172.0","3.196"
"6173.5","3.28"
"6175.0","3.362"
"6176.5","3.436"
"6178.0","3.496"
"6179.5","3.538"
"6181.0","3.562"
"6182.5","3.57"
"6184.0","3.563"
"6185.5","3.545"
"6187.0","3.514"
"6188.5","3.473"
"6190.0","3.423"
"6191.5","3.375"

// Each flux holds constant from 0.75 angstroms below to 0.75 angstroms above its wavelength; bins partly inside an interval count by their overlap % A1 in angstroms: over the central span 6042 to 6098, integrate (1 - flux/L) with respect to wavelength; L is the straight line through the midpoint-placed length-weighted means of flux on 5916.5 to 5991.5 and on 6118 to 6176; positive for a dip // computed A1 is -3.19 angstroms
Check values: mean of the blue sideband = 3.61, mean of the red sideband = 3.38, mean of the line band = 3.67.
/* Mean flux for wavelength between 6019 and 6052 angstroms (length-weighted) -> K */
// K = 3.67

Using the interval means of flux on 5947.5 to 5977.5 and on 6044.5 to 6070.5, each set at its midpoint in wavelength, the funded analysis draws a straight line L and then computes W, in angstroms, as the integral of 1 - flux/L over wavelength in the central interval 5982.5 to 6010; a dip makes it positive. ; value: 1.1 angstroms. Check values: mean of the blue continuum 3.64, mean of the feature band 3.52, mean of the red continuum 3.71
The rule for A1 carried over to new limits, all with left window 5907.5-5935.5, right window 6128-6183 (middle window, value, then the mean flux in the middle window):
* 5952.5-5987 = -0.52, 3.6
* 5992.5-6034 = -0.67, 3.57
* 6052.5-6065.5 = -0.90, 3.71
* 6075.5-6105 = -1.37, 3.61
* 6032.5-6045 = -0.59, 3.65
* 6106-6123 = -0.58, 3.54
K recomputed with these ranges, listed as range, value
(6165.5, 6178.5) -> 3.21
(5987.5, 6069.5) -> 3.62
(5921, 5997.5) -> 3.61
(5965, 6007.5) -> 3.56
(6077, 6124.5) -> 3.57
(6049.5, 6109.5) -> 3.63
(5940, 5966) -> 3.65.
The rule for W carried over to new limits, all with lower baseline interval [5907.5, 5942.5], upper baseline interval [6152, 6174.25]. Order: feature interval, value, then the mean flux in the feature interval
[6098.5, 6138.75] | -2.3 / 3.49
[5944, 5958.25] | -0.3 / 3.64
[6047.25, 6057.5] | -1.3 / 3.83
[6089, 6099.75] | -0.9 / 3.61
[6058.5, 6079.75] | -1.5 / 3.61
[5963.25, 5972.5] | -0.4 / 3.69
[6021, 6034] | -0.6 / 3.61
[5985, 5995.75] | -0.2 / 3.55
